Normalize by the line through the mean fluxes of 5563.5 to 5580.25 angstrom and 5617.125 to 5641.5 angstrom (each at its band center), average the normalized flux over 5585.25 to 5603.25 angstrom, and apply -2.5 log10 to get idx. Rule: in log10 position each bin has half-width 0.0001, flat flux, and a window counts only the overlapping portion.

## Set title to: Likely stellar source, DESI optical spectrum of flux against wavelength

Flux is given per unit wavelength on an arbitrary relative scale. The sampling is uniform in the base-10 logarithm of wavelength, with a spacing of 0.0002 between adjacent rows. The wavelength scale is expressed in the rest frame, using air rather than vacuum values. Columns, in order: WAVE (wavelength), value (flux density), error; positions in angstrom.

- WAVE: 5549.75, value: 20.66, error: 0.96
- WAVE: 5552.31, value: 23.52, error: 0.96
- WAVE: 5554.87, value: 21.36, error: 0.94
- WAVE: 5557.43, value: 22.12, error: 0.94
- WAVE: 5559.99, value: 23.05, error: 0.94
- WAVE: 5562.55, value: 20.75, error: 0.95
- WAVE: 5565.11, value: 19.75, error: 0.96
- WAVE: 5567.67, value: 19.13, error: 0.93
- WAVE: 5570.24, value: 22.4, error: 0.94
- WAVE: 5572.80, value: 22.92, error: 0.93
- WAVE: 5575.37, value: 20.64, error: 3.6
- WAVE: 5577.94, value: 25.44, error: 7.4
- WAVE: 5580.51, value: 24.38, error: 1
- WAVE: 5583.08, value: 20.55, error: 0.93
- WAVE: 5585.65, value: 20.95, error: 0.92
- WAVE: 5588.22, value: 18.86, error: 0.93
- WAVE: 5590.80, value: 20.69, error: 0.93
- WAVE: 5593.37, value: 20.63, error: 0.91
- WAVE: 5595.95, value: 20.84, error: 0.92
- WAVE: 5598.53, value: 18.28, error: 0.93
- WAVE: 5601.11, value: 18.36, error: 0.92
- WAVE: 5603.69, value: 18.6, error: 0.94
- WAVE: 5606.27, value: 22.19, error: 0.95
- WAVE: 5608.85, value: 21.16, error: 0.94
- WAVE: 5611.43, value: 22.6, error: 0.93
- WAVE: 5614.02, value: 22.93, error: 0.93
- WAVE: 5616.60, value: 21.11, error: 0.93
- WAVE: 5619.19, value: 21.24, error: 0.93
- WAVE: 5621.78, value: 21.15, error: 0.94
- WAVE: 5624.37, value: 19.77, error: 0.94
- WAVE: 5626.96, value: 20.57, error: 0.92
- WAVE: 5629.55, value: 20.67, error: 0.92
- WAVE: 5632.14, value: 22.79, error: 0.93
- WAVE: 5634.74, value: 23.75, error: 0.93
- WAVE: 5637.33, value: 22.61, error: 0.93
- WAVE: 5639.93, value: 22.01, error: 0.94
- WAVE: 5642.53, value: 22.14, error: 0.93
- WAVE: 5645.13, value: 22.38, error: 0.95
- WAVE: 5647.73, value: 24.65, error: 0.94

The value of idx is 0.11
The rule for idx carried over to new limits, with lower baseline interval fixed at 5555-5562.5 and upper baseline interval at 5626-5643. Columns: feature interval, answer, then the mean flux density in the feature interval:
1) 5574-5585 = -0.026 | 22.6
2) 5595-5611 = 0.106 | 20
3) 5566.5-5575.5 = 0.036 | 21.4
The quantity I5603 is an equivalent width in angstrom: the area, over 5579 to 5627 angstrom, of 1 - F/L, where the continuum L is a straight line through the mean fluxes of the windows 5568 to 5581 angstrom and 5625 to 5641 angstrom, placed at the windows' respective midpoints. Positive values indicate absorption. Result 3.38 angstrom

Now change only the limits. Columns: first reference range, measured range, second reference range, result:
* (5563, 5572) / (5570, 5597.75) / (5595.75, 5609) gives -1.89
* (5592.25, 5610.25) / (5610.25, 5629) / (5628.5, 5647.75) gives -0.05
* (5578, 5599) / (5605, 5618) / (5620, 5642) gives -0.38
